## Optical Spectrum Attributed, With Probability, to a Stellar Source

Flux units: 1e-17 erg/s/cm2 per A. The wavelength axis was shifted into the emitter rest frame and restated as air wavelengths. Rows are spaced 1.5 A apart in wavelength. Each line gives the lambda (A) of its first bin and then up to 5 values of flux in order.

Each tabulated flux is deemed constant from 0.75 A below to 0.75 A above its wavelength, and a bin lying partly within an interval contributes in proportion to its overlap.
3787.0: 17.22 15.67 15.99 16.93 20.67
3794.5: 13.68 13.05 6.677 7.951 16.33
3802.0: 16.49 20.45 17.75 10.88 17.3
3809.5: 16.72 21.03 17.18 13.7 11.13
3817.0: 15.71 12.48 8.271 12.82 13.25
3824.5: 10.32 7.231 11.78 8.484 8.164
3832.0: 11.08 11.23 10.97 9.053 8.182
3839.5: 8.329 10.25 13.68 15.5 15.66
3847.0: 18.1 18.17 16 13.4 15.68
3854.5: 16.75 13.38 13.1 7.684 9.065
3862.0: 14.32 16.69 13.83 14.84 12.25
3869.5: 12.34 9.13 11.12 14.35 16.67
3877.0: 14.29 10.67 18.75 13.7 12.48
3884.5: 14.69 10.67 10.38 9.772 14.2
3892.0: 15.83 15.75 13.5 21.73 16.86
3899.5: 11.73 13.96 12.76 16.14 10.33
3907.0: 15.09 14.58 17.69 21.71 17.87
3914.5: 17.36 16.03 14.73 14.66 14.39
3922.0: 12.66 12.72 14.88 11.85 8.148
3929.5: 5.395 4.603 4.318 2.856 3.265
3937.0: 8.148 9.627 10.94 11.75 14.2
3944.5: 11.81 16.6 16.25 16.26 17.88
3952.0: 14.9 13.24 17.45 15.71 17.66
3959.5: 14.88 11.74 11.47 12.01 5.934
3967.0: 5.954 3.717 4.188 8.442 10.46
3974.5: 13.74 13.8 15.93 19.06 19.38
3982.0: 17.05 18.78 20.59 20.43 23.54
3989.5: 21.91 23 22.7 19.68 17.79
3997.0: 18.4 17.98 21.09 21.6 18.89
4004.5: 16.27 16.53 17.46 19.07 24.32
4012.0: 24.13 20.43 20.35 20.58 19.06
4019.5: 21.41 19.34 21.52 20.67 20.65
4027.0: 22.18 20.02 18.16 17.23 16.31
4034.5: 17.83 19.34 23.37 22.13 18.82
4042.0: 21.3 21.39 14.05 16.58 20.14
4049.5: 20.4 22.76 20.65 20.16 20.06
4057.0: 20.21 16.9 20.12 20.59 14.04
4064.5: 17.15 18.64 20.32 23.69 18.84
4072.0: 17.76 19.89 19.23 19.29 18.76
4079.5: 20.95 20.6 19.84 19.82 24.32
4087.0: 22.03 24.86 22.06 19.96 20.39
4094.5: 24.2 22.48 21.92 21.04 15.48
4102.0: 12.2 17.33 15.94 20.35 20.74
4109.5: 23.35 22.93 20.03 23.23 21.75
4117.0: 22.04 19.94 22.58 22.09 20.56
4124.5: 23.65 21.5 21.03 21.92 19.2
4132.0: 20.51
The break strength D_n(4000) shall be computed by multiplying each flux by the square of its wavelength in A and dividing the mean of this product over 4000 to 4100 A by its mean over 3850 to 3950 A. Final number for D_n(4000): 1.65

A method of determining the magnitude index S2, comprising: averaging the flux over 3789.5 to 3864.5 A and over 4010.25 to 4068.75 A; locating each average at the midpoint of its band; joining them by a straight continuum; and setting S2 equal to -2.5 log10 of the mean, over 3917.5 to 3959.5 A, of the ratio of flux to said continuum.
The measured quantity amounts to 0.36 mag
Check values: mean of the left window 13.4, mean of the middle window 12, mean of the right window 19.8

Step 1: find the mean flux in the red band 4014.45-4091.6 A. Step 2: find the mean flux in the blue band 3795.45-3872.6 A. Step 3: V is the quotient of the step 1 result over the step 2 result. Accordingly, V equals 1.53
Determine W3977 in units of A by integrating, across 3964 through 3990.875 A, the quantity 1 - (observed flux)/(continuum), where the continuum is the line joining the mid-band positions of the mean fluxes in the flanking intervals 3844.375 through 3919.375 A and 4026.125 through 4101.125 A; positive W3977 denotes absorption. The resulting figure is 4.63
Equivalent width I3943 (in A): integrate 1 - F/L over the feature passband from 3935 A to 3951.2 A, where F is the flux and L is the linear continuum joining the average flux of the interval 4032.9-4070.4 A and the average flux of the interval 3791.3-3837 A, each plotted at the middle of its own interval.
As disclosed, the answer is 4.0 A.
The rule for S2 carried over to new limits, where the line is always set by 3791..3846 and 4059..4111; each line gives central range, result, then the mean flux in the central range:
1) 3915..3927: 0.113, 14.1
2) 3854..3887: 0.091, 13.2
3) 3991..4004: -0.129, 19.9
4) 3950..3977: 0.377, 11.8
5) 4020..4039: -0.075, 19.8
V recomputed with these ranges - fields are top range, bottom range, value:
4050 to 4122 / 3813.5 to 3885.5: 1.60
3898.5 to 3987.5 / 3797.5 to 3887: 0.99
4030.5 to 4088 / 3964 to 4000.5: 1.24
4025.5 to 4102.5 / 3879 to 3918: 1.33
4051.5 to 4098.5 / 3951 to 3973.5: 1.80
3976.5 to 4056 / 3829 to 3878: 1.55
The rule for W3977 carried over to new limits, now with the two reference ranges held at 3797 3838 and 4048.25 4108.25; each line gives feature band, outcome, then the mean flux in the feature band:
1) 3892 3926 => -0.2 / 15.3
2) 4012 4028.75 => -2.2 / 20.7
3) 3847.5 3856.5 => -1.3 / 15.7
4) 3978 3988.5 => -1.4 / 19.7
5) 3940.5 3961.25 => 1.7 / 15.1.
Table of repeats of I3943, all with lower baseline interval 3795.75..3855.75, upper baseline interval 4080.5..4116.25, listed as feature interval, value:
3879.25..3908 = 1.77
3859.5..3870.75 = 0.98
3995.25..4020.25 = -2.14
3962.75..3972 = 5.50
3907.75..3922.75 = -0.51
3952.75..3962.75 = 1.23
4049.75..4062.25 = -0.42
